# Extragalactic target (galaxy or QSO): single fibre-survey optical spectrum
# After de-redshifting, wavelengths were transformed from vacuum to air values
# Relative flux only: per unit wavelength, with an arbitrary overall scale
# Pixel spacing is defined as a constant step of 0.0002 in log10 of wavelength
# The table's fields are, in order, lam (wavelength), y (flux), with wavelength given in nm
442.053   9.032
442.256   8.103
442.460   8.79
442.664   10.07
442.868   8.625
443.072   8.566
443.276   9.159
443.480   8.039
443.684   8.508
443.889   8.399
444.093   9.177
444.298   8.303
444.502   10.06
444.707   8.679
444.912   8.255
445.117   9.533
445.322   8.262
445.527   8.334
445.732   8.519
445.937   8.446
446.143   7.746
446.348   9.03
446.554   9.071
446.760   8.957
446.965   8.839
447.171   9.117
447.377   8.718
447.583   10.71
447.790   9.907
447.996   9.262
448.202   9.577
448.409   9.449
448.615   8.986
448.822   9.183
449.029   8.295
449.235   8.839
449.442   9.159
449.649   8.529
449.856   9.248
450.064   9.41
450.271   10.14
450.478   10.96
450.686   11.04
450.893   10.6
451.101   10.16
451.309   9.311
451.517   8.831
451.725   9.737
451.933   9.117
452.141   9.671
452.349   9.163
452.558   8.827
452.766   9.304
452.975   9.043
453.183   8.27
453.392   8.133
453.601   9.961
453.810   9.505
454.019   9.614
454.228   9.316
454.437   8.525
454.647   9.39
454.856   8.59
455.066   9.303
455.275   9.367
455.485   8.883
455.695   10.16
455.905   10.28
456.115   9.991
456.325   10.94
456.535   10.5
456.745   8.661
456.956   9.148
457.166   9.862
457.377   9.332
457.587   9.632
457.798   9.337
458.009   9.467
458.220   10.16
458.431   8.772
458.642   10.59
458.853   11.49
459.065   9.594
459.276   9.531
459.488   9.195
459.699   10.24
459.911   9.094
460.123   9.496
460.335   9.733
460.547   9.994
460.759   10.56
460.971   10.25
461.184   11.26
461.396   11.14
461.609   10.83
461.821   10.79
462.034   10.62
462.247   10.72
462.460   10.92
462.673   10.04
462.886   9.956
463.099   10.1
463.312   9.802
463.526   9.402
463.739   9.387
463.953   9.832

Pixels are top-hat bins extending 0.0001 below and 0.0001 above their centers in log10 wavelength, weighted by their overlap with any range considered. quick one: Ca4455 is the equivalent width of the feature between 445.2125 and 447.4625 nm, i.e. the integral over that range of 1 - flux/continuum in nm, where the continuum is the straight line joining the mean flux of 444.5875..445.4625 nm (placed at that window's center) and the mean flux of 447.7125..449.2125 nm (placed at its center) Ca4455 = 0.06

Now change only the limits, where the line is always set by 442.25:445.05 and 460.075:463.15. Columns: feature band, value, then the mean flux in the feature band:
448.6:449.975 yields 0.06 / 8.89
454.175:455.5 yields 0.10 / 9.05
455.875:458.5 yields 0.09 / 9.7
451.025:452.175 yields 0.01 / 9.44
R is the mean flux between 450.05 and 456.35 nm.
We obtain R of 9.52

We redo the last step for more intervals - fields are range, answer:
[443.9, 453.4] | 9.18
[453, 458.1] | 9.42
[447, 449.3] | 9.27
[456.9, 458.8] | 9.66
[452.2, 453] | 9.12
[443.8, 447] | 8.73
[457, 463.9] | 10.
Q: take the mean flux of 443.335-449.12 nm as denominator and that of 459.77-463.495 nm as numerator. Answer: 1.2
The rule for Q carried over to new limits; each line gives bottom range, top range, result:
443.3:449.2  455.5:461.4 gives 1.11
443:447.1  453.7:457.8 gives 1.09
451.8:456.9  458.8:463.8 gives 1.09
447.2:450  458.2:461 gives 1.07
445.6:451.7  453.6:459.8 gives 1.04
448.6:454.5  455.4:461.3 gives 1.06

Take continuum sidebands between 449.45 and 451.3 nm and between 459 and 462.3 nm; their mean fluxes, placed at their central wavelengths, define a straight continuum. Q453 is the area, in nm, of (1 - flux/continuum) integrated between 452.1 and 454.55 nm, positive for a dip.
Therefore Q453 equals 0.22 nm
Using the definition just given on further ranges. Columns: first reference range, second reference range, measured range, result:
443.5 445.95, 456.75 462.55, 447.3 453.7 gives -0.136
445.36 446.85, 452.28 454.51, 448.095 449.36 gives -0.045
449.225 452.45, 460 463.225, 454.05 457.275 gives 0.149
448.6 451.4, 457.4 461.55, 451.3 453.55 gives 0.147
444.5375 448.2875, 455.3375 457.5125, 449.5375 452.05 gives -0.119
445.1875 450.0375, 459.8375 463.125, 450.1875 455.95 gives 0.032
